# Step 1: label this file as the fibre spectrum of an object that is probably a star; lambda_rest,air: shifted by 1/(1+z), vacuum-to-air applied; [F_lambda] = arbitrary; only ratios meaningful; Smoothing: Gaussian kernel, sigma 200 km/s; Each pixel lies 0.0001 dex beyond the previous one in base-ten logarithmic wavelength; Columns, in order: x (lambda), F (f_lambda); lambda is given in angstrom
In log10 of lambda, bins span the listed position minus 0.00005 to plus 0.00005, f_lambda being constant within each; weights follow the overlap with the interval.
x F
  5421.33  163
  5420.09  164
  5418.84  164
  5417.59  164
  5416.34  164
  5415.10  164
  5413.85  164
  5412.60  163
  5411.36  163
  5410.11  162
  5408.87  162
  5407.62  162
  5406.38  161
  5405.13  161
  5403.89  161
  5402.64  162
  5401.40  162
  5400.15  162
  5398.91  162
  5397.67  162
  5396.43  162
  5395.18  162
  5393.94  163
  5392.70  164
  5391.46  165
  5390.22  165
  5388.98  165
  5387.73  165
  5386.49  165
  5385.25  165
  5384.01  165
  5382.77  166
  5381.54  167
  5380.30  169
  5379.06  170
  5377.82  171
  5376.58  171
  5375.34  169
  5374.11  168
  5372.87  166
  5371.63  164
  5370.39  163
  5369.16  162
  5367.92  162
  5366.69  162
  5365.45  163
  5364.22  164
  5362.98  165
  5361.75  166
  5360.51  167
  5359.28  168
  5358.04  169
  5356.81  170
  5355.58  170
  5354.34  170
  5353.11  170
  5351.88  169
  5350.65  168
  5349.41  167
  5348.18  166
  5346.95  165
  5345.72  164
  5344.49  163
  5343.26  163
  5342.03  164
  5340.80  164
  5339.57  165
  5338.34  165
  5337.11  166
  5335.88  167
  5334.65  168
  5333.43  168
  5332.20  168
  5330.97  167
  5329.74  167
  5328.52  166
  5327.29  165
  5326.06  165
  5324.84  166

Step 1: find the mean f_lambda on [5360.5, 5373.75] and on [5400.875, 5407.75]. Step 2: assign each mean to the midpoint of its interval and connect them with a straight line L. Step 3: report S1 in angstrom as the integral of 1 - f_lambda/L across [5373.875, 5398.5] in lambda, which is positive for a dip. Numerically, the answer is -0.5 angstrom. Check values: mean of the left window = 164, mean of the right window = 162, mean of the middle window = 166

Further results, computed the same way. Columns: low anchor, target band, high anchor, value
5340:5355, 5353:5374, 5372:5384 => 0.2 angstrom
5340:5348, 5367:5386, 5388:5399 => -0.3 angstrom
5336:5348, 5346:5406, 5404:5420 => -0.7 angstrom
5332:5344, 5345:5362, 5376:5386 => -0.1 angstrom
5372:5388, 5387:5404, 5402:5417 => 0.2 angstrom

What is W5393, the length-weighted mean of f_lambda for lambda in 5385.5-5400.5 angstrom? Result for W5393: 164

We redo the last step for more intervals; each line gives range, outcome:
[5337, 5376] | 166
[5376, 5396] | 166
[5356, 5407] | 165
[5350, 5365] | 168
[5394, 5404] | 162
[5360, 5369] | 164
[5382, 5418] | 163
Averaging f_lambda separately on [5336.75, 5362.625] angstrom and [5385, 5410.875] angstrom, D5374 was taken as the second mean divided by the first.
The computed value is 0.98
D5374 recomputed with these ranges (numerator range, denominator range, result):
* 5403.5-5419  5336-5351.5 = 0.99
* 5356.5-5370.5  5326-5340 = 0.99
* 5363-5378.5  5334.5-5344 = 1.00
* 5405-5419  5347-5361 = 0.97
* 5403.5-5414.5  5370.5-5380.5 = 0.96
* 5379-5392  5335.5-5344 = 1.01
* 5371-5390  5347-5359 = 0.99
